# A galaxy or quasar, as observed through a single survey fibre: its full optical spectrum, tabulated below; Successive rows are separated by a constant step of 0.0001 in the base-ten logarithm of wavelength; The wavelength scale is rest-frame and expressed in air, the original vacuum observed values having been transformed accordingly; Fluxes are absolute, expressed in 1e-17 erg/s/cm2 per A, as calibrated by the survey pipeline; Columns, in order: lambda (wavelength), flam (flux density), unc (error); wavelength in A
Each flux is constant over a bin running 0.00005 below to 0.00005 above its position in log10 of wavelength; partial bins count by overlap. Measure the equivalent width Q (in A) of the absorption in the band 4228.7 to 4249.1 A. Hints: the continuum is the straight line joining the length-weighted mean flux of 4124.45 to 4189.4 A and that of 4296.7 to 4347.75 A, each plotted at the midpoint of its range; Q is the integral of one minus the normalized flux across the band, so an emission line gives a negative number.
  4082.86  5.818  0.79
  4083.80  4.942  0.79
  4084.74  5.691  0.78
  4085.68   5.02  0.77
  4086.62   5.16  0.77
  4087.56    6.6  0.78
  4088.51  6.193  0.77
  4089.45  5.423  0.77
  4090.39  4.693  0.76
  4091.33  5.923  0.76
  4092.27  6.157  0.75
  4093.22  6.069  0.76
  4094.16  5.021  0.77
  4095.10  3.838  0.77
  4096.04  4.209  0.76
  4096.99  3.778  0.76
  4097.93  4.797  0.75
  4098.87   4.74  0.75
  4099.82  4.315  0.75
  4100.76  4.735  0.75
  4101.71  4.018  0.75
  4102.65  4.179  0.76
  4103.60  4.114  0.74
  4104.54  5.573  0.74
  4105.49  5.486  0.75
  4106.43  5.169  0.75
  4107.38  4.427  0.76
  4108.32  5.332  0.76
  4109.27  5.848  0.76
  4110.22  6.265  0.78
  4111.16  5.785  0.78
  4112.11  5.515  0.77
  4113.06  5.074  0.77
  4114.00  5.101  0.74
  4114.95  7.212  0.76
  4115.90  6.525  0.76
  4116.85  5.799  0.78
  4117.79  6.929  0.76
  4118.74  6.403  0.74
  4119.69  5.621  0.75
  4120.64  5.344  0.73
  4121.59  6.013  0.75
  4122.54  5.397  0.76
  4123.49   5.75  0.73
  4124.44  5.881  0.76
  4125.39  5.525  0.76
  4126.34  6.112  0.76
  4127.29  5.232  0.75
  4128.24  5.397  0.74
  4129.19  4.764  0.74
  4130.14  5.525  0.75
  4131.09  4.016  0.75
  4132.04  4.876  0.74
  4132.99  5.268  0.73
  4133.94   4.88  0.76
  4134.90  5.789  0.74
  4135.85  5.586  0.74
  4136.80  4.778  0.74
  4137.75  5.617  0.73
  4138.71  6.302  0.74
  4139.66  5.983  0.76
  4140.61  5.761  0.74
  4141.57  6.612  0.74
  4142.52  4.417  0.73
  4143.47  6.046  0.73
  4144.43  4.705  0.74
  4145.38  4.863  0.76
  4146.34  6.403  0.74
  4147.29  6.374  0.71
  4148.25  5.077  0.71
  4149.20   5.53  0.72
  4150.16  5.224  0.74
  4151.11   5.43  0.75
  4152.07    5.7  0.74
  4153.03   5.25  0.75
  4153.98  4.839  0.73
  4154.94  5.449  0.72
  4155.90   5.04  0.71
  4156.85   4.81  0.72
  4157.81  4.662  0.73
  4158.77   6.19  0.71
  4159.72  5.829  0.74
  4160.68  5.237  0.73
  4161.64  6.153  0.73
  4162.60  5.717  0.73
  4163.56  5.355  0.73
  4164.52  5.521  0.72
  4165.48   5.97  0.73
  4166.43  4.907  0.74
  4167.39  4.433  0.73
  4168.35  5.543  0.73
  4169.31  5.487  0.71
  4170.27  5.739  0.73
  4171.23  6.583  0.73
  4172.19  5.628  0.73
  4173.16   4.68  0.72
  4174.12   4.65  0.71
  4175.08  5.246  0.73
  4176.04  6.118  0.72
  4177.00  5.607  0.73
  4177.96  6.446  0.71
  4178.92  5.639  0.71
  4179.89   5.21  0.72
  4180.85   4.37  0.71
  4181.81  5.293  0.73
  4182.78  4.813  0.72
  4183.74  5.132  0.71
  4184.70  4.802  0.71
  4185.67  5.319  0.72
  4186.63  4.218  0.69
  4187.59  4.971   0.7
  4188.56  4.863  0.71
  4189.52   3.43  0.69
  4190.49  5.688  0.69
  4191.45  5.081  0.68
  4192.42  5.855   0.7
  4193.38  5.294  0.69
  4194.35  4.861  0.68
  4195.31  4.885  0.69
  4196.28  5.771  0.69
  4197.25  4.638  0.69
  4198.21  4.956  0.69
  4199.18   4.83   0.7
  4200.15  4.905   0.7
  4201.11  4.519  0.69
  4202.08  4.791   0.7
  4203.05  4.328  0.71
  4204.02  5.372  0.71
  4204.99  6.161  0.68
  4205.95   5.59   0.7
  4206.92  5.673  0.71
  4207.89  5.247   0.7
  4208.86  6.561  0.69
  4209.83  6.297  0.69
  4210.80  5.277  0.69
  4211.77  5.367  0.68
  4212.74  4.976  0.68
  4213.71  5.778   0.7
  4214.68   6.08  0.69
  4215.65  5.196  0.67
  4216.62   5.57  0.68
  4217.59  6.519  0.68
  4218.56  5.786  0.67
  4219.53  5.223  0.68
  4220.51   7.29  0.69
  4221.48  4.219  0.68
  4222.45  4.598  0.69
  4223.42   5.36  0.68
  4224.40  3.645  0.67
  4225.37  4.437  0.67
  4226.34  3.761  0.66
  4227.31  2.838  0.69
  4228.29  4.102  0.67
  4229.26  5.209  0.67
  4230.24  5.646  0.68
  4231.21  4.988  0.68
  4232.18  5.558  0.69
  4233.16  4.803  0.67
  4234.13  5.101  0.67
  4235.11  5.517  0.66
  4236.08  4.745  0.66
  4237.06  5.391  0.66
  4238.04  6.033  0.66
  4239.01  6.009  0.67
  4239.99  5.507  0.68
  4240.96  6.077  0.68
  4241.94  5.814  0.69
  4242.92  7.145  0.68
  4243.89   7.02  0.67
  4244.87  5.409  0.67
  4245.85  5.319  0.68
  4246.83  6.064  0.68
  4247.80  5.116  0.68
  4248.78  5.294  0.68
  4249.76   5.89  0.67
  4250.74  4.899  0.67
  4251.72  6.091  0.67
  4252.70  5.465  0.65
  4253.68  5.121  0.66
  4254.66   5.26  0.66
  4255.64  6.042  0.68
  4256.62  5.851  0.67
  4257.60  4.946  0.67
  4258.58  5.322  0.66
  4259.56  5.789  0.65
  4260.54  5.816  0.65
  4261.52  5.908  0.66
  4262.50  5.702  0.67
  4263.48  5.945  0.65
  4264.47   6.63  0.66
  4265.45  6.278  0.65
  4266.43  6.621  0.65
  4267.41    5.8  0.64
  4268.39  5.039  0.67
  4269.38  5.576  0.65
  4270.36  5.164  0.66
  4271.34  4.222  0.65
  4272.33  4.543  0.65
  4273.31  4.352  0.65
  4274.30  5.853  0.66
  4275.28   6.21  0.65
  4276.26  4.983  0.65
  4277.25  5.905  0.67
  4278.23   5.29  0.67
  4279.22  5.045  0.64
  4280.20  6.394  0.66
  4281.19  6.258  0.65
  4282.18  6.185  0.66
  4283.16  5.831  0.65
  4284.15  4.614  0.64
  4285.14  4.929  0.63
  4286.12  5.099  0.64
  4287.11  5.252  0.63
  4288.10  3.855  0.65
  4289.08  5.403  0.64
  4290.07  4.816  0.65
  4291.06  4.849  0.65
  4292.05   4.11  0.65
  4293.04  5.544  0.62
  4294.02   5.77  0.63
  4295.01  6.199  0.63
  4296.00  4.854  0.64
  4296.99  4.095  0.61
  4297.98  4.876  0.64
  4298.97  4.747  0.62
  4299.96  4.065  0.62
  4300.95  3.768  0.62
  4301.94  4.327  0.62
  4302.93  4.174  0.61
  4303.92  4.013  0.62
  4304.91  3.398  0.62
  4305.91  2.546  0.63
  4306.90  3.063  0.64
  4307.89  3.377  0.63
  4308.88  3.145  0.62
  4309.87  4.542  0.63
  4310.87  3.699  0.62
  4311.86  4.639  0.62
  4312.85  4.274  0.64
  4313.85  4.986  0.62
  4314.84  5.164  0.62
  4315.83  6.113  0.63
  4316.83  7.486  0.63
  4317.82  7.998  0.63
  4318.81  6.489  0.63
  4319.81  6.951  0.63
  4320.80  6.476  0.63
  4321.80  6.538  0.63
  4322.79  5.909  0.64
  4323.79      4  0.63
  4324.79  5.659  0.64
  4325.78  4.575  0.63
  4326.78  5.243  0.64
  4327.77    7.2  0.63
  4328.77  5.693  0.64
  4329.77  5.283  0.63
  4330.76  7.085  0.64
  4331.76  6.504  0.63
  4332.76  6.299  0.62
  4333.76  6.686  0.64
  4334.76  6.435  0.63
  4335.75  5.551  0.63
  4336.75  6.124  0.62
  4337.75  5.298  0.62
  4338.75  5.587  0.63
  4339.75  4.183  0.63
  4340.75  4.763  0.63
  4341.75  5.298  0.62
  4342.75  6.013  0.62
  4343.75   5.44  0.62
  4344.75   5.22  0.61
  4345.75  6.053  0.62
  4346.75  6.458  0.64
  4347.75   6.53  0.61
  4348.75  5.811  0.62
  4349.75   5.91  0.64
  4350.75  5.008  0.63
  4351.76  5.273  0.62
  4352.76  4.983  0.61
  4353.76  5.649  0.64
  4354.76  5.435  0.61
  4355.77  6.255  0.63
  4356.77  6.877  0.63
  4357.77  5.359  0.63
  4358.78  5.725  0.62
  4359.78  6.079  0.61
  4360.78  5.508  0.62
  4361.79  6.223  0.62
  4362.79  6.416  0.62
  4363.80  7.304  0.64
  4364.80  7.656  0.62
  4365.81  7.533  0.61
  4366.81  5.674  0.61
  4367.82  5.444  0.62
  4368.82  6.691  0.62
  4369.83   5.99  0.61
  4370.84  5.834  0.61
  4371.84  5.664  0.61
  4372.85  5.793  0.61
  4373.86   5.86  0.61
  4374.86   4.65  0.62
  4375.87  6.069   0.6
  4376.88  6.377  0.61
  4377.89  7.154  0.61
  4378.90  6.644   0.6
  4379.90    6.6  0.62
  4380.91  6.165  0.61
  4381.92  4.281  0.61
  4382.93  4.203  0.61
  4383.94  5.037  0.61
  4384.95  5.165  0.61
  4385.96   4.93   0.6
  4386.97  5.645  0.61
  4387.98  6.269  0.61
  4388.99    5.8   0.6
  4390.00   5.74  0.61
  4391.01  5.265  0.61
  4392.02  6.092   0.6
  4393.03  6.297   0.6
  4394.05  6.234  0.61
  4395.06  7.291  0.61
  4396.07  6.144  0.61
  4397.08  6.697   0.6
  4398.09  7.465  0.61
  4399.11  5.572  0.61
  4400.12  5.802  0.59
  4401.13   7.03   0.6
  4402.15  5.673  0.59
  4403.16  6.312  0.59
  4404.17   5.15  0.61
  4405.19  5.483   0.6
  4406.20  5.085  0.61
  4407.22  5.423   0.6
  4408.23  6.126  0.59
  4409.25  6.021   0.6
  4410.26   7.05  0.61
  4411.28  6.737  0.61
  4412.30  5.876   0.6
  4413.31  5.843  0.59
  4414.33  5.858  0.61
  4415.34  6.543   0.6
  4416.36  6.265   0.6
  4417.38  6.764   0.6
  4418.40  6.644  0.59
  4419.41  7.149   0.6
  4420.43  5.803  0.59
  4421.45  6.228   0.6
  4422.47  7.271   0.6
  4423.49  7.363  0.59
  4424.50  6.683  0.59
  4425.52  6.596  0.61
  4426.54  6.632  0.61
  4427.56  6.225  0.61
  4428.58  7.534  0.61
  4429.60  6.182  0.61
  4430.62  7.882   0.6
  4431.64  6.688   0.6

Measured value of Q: -1.1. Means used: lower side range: 5.36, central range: 5.61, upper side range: 5.26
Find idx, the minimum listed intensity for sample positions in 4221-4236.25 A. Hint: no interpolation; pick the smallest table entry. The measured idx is 2.838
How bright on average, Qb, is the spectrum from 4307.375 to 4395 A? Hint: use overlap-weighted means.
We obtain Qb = 5.77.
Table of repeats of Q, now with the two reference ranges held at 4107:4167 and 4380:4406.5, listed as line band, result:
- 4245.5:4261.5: 0.4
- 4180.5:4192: 1.5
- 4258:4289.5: 1.1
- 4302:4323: 2.8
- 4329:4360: -0.1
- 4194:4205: 1.3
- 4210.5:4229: 1.9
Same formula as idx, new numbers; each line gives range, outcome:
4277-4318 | 2.546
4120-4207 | 3.43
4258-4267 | 5.322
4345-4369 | 4.983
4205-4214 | 4.976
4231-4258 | 4.745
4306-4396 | 3.063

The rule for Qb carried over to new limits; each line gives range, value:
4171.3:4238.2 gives 5.17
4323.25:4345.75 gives 5.65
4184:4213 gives 5.15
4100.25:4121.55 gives 5.48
